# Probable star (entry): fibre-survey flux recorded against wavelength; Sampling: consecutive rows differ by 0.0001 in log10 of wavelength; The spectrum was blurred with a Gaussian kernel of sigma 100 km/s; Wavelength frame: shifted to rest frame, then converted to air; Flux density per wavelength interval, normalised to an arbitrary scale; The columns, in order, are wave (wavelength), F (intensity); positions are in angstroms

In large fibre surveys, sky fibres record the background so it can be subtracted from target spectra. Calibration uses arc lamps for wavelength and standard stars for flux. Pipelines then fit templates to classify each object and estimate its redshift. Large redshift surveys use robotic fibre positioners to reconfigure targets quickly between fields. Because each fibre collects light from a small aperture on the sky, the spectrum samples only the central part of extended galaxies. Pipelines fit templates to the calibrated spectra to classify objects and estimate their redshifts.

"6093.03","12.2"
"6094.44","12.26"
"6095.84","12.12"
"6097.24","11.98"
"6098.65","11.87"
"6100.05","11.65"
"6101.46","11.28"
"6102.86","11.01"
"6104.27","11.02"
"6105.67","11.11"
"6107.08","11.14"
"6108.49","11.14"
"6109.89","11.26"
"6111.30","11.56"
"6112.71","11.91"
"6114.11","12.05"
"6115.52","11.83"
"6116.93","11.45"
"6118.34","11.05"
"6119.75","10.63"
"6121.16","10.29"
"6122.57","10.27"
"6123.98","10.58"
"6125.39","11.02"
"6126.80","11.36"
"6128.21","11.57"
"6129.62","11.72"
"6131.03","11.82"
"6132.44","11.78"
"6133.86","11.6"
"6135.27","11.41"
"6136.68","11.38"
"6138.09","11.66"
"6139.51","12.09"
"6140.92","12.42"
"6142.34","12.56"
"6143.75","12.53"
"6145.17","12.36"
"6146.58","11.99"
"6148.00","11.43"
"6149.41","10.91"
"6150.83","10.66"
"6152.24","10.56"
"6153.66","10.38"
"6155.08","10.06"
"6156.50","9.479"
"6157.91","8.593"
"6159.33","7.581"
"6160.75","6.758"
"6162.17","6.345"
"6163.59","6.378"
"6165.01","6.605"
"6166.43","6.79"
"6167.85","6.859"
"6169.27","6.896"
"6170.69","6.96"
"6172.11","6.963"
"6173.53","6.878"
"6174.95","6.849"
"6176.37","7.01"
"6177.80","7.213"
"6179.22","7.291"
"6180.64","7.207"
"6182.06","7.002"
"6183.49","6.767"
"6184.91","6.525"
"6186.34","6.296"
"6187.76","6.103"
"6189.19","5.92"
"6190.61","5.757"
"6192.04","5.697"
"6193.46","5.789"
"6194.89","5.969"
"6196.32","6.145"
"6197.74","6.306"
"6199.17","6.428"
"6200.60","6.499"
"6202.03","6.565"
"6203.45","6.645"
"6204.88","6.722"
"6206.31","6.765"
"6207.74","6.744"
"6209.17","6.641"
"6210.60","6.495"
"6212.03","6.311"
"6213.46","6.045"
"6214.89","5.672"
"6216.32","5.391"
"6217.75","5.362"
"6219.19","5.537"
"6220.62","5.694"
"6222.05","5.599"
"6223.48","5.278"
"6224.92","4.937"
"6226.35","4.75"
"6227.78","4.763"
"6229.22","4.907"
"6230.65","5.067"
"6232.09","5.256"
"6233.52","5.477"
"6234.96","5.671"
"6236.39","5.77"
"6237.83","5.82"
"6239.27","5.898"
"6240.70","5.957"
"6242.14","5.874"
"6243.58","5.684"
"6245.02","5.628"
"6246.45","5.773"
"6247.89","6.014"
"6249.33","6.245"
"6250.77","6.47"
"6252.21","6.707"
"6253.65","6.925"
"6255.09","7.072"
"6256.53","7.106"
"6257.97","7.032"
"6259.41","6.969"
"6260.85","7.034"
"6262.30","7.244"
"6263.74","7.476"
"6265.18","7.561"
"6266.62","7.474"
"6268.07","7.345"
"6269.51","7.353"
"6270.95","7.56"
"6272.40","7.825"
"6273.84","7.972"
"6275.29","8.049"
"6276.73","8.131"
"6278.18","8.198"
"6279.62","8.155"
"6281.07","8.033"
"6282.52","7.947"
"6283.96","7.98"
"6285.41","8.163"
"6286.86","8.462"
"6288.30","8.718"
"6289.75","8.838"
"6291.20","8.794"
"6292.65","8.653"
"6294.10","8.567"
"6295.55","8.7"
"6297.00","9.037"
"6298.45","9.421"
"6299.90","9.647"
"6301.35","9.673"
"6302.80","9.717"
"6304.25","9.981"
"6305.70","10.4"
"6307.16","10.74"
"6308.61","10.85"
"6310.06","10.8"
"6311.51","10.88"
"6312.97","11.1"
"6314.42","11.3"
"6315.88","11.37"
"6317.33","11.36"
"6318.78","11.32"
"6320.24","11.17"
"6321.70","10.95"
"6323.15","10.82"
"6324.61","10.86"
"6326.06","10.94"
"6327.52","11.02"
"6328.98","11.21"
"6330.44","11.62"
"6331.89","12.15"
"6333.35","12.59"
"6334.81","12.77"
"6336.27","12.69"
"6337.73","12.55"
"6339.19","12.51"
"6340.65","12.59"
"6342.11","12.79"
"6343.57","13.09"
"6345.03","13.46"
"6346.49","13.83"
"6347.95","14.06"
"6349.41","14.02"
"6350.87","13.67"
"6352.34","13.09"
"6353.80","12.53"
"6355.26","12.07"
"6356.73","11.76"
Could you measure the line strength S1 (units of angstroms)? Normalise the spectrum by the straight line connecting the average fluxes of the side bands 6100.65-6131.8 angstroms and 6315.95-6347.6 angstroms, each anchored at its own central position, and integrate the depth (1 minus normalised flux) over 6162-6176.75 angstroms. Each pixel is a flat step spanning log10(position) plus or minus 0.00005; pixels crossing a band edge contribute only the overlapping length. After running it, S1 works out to 6.0 angstroms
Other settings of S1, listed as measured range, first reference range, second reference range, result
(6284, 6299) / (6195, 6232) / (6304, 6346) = 1.82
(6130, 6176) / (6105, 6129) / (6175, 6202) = -3.55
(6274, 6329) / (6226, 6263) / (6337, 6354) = 2.19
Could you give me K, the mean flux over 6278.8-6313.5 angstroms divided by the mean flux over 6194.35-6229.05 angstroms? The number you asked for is 1.6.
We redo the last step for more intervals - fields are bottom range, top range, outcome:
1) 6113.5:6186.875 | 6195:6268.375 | 0.65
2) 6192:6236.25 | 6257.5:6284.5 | 1.31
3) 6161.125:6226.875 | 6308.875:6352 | 1.91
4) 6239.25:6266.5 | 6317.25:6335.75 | 1.74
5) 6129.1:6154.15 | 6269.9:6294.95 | 0.71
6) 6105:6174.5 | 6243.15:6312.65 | 0.79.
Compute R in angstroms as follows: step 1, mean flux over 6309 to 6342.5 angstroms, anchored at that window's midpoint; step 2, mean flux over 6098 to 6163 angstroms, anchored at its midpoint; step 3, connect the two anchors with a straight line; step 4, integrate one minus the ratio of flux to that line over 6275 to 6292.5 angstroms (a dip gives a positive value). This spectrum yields 4.8 angstroms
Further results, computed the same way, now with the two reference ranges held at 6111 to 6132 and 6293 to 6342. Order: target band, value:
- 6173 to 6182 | 3.3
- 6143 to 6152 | -0.3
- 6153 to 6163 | 2.5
